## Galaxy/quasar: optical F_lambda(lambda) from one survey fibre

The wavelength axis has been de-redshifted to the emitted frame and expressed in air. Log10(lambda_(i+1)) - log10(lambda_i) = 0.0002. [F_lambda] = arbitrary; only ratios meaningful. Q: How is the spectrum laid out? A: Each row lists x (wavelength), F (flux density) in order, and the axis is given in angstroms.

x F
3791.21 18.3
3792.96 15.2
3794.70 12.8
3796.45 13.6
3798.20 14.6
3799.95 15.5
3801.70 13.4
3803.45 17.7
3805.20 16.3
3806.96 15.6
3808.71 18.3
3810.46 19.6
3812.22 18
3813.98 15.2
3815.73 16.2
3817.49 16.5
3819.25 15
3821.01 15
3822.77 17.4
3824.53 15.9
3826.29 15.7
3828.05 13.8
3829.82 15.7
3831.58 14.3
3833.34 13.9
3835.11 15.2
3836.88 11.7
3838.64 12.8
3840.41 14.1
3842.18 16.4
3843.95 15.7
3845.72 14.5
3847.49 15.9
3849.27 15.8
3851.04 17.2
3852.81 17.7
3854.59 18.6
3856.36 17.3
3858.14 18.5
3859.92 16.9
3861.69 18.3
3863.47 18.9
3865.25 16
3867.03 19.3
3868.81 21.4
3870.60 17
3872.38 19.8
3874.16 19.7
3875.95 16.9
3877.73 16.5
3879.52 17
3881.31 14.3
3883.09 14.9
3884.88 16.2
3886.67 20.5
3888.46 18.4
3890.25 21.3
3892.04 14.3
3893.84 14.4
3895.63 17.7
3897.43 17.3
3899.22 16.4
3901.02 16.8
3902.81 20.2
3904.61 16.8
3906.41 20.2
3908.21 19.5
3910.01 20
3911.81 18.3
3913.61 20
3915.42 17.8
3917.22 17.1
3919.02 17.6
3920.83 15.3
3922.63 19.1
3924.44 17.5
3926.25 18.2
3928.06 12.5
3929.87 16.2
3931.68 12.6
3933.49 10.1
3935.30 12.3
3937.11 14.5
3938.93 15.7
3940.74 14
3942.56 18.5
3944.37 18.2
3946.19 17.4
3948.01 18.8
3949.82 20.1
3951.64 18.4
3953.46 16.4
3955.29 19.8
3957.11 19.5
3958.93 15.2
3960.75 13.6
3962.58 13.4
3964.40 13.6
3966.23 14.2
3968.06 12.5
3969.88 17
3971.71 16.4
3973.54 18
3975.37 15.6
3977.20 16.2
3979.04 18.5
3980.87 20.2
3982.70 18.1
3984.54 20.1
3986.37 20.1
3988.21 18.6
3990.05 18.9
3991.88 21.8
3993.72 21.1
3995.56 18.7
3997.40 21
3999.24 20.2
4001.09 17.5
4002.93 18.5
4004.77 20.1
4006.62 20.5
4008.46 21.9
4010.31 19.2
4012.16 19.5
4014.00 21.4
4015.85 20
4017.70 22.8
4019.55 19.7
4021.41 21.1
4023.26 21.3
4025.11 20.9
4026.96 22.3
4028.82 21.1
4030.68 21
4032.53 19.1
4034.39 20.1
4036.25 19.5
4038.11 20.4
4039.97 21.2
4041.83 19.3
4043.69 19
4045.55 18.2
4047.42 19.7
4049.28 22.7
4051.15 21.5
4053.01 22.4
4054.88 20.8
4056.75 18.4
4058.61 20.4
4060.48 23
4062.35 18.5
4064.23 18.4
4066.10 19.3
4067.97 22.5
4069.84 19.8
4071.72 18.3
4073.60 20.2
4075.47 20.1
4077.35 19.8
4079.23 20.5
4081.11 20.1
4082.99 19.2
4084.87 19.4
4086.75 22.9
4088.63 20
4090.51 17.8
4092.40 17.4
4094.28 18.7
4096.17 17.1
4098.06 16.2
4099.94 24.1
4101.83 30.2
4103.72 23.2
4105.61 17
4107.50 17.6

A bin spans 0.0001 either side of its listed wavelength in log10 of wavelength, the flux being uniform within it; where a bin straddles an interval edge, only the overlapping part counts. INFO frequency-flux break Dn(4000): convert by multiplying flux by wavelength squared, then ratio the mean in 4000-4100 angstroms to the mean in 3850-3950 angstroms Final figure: 1.3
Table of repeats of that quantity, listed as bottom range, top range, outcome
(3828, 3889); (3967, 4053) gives 1.28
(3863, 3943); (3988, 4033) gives 1.26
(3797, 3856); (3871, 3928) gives 1.17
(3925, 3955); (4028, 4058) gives 1.34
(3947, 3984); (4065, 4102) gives 1.26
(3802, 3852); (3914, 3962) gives 1.11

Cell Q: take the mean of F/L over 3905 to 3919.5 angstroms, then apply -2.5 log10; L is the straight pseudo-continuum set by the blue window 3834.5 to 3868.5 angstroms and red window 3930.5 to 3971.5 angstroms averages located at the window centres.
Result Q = -0.17 mag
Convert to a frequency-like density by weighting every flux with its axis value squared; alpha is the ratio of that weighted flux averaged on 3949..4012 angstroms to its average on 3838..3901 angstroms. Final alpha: 1.12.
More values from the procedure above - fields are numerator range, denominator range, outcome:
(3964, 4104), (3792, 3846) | 1.44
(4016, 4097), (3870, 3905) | 1.26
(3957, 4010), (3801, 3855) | 1.24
